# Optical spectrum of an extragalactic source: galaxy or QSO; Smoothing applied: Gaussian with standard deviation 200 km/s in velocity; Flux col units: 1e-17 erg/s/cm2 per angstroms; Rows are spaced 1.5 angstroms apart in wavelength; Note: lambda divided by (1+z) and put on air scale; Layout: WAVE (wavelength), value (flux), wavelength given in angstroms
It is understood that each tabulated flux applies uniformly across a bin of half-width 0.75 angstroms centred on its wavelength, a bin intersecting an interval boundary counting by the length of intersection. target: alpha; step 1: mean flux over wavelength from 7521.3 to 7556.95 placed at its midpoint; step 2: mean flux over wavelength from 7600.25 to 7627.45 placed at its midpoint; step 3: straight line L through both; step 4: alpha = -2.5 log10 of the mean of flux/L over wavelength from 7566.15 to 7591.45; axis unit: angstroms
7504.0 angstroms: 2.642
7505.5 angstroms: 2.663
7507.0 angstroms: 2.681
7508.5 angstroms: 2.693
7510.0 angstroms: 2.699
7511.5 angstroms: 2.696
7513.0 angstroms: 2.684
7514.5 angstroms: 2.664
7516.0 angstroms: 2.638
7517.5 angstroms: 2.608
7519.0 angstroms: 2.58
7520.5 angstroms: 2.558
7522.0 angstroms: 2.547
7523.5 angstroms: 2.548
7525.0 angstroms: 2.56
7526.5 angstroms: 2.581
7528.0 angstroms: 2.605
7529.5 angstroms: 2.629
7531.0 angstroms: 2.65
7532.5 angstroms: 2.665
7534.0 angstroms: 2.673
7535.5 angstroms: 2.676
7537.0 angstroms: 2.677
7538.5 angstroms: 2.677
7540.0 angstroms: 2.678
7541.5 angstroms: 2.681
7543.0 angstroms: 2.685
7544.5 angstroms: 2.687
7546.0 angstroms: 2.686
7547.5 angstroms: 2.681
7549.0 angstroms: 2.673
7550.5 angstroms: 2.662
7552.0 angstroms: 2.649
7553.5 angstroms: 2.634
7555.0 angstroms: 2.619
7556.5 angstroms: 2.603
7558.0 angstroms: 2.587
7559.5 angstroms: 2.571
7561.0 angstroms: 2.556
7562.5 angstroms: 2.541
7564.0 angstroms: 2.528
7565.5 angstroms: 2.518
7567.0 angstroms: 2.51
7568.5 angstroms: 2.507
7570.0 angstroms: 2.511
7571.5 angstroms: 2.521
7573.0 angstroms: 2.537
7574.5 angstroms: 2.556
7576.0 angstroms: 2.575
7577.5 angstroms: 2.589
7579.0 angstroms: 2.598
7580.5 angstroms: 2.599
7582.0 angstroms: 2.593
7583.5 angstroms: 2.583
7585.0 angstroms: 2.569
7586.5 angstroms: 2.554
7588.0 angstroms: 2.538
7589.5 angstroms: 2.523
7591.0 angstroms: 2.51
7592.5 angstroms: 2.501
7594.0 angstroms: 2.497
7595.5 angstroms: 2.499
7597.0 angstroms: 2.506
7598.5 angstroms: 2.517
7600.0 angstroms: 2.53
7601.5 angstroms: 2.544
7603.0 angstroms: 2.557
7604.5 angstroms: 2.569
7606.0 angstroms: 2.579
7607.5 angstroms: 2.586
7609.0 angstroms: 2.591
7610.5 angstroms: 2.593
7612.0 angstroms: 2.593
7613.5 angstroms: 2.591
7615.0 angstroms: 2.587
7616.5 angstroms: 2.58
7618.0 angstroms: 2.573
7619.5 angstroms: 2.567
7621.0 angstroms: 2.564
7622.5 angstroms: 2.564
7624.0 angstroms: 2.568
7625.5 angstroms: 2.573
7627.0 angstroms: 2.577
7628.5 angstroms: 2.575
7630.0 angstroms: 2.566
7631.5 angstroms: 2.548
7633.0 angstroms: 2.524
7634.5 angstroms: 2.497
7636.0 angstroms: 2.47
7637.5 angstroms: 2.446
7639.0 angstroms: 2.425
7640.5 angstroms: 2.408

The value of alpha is 0.023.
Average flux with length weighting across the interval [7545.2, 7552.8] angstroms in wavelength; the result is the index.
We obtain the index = 2.67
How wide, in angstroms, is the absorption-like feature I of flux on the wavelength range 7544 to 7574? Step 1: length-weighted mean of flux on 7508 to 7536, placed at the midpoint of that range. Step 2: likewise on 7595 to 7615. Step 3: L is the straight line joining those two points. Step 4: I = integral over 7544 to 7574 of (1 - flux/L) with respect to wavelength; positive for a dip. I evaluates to 0.1 angstroms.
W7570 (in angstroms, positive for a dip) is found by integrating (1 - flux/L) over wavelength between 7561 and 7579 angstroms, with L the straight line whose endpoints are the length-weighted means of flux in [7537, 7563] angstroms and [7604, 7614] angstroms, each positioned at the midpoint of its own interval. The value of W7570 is 0.6 angstroms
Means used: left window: 2.64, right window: 2.59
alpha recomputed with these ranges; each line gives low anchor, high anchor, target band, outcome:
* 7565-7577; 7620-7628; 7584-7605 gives 0.01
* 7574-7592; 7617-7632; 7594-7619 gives 0.00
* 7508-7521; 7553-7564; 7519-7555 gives -0.01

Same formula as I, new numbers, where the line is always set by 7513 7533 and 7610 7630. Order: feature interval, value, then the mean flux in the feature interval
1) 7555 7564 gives 0.1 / 2.57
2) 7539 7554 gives -0.4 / 2.67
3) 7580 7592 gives 0.1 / 2.56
